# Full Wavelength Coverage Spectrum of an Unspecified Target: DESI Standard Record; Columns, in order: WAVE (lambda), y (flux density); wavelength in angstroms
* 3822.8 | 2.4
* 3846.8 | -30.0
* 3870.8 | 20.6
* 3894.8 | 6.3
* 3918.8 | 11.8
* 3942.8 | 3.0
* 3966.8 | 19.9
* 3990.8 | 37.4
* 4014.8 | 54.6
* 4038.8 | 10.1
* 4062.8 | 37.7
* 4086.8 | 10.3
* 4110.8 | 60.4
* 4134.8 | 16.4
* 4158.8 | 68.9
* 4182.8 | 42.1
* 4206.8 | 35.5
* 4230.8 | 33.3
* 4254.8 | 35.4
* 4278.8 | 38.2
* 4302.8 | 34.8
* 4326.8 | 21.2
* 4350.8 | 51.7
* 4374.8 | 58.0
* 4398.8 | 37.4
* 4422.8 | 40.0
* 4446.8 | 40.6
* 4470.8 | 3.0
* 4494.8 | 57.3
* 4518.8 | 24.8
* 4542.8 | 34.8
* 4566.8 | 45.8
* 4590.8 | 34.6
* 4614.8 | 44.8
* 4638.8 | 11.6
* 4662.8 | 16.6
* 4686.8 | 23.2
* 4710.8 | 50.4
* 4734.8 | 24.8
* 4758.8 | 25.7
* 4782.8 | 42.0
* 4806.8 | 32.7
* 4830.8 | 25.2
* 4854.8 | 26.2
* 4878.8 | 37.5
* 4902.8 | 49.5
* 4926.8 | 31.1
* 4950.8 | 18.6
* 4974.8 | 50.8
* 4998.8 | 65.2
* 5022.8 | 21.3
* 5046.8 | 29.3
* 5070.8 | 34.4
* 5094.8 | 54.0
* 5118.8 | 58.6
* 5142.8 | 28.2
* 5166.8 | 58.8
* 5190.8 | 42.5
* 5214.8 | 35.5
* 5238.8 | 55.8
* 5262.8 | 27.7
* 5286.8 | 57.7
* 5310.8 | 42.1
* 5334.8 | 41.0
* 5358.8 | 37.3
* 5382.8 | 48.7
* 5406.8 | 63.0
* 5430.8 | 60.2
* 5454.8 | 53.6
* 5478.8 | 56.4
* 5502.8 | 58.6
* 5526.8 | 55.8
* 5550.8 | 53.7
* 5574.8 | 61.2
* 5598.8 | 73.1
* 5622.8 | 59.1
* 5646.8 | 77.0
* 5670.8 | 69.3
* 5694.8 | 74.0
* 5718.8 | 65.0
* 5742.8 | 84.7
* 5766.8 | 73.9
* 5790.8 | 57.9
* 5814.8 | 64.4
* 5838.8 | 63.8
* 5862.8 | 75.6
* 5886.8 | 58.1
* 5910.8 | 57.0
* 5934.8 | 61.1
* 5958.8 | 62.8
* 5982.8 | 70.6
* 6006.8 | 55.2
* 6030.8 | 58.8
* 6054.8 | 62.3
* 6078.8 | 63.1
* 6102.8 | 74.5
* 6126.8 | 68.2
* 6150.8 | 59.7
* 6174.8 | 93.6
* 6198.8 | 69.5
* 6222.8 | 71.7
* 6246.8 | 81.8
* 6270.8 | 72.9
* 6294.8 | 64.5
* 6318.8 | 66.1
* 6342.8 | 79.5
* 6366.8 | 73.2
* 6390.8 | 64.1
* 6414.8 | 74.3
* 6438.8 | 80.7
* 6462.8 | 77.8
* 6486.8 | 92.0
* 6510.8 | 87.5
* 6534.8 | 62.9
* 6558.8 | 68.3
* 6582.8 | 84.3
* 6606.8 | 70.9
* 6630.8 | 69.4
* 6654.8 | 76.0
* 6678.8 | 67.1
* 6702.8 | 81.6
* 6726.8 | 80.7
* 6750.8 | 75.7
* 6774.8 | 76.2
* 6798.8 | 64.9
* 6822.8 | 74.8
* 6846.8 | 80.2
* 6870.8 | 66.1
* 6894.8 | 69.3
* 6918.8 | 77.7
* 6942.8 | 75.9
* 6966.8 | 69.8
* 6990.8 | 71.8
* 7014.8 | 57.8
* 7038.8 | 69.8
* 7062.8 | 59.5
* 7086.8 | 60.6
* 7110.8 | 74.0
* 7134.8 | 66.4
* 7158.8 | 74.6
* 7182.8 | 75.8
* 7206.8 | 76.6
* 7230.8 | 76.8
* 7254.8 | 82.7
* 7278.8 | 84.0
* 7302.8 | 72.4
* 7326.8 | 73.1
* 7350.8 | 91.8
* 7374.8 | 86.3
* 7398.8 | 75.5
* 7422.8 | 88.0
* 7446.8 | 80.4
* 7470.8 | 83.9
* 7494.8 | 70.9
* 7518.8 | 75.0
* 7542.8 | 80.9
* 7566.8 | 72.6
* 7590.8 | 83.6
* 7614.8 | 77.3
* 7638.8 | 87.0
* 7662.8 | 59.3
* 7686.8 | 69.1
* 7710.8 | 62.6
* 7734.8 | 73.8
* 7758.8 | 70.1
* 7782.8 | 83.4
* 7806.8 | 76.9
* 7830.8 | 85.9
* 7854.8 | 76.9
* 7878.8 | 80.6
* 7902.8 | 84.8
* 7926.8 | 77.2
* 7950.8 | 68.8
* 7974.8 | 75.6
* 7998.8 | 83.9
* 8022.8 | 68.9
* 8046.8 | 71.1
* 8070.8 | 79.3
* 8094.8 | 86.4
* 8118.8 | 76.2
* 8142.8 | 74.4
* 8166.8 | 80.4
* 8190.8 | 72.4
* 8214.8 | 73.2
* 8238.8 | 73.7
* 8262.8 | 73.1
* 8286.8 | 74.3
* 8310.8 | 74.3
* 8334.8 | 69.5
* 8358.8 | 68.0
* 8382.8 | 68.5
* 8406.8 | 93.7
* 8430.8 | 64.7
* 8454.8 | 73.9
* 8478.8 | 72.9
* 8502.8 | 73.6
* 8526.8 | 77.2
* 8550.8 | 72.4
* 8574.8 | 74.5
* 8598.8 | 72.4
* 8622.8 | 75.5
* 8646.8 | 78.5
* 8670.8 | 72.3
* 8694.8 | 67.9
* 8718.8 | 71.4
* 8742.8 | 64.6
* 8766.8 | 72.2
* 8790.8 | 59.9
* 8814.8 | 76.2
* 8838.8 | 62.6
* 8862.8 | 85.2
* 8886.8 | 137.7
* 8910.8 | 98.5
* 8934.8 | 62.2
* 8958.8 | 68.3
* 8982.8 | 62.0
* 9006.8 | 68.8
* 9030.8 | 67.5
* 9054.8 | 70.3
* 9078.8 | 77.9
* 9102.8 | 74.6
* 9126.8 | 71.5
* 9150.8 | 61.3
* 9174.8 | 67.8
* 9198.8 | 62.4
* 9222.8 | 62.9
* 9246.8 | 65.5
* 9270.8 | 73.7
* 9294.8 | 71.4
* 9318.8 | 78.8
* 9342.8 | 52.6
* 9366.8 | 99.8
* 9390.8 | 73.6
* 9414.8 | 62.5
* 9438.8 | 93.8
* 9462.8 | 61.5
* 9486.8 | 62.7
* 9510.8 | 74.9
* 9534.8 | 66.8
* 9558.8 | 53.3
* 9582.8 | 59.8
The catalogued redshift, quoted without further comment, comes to 0.353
